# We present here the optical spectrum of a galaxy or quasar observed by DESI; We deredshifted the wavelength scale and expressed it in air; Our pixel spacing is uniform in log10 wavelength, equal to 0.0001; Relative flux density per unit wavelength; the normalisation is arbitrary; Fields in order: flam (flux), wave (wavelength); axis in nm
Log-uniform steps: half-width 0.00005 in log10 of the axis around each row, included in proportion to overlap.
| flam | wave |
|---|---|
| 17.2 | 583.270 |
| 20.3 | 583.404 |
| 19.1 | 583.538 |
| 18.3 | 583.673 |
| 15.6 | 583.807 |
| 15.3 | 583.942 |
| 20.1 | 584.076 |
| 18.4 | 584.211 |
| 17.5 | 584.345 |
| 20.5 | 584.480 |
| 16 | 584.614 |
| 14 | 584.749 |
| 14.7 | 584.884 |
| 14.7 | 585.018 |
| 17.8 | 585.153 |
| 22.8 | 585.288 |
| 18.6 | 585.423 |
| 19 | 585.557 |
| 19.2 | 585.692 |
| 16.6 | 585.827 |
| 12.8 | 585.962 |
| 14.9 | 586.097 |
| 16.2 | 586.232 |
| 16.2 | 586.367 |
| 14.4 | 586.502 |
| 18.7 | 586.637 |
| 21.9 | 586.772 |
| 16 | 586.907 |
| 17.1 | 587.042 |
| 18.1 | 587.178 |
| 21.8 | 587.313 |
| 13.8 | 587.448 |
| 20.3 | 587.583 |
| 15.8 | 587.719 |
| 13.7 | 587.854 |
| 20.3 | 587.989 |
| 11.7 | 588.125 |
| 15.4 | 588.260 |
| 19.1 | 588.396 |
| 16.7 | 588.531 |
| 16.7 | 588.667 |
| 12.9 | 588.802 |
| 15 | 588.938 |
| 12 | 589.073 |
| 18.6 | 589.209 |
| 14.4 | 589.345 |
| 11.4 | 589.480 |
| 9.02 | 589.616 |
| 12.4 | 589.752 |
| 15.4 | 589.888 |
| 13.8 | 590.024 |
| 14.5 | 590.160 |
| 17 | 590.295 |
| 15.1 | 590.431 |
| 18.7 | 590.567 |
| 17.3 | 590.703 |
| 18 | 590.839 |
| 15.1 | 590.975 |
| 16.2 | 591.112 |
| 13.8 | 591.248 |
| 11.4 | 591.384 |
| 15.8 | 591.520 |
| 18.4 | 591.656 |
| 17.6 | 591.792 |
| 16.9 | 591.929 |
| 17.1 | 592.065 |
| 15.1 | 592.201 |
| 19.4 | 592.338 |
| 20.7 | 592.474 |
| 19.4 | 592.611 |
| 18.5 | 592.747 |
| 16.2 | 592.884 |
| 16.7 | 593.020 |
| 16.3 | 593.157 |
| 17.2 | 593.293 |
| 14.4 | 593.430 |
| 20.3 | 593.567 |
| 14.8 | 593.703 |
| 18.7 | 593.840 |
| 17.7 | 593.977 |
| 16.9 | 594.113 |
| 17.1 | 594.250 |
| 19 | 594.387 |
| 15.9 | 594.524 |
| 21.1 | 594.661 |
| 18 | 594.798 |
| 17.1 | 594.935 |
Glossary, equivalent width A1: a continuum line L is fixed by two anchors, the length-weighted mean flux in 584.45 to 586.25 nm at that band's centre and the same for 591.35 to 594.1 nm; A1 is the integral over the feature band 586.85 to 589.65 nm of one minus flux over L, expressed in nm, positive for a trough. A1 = 0.21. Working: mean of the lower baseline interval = 16.9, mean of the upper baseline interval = 17.2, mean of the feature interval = 15.8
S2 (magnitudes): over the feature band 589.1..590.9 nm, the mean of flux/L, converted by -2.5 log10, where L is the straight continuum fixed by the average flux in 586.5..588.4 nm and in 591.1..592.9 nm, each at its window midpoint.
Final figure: 0.142 mag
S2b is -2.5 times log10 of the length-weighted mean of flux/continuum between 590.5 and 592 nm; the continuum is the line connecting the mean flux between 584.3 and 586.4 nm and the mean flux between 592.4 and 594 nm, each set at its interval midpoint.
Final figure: 0.07 mag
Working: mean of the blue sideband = 17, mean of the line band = 16.3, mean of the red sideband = 17.6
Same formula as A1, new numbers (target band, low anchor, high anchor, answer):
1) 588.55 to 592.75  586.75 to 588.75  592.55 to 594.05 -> 0.37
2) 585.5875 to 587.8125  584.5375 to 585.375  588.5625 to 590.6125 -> -0.17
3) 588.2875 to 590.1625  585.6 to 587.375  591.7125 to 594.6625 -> 0.31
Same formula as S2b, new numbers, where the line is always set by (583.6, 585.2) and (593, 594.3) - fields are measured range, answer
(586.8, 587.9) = -0.02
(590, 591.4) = 0.08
